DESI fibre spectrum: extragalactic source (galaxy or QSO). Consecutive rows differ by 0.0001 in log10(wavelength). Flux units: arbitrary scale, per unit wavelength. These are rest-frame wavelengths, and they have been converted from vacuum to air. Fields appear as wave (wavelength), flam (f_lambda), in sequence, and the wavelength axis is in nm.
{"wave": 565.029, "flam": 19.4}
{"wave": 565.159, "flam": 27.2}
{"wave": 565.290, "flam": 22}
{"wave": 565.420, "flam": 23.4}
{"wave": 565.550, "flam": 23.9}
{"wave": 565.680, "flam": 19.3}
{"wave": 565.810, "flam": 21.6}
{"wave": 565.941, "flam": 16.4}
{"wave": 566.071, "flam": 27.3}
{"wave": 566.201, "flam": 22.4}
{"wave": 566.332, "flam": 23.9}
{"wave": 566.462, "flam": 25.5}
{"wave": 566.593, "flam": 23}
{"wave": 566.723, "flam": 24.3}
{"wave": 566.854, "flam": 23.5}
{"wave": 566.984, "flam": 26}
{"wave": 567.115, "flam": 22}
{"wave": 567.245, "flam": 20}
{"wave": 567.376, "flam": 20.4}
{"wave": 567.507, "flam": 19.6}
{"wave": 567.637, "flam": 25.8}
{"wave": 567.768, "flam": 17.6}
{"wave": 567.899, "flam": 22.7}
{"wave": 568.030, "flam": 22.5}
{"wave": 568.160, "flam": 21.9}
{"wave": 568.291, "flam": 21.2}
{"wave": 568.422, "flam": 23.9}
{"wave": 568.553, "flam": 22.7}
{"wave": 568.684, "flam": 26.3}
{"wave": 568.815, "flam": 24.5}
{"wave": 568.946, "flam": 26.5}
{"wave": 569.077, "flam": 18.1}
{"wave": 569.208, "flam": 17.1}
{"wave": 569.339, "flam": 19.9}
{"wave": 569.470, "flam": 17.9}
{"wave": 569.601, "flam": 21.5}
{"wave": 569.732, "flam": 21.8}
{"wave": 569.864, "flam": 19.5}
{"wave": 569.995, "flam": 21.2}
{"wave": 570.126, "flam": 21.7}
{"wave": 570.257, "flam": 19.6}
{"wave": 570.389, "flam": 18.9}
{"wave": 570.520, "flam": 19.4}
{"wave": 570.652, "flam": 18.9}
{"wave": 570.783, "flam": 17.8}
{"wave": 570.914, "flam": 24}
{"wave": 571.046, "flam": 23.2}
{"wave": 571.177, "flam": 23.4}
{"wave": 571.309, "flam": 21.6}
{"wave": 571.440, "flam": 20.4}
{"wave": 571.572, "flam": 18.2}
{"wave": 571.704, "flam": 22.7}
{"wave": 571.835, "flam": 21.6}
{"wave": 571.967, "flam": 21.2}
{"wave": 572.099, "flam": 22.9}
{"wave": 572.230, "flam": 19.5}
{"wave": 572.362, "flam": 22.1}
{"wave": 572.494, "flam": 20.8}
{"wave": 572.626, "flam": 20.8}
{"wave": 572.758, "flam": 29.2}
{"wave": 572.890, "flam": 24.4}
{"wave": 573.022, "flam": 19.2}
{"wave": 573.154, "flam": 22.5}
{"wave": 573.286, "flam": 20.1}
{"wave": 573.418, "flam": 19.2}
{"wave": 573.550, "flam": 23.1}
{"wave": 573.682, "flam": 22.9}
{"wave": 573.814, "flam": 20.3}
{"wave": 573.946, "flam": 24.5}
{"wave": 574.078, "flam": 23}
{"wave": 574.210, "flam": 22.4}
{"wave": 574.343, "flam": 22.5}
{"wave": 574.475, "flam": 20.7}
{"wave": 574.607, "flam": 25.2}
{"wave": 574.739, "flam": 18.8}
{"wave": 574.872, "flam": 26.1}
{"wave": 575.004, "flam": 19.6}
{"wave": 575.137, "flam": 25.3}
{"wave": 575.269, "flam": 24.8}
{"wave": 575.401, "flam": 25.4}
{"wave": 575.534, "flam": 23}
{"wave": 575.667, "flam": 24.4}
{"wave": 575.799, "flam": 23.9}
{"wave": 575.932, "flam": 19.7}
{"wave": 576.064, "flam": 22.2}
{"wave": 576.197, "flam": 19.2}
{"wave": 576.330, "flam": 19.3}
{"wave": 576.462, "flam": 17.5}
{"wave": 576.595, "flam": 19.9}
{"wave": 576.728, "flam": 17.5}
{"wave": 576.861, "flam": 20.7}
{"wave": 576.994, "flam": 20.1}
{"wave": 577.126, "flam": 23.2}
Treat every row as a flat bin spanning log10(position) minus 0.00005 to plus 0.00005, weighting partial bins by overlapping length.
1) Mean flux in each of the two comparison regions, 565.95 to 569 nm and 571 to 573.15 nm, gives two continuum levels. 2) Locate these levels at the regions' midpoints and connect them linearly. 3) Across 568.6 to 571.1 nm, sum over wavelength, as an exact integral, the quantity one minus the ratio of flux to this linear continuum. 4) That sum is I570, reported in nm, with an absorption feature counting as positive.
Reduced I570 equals 0.17 nm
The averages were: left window 23.1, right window 22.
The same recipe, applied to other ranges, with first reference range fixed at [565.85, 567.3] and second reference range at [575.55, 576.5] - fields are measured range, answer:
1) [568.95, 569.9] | 0.112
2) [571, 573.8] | 0.007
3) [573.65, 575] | -0.065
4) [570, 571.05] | 0.092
